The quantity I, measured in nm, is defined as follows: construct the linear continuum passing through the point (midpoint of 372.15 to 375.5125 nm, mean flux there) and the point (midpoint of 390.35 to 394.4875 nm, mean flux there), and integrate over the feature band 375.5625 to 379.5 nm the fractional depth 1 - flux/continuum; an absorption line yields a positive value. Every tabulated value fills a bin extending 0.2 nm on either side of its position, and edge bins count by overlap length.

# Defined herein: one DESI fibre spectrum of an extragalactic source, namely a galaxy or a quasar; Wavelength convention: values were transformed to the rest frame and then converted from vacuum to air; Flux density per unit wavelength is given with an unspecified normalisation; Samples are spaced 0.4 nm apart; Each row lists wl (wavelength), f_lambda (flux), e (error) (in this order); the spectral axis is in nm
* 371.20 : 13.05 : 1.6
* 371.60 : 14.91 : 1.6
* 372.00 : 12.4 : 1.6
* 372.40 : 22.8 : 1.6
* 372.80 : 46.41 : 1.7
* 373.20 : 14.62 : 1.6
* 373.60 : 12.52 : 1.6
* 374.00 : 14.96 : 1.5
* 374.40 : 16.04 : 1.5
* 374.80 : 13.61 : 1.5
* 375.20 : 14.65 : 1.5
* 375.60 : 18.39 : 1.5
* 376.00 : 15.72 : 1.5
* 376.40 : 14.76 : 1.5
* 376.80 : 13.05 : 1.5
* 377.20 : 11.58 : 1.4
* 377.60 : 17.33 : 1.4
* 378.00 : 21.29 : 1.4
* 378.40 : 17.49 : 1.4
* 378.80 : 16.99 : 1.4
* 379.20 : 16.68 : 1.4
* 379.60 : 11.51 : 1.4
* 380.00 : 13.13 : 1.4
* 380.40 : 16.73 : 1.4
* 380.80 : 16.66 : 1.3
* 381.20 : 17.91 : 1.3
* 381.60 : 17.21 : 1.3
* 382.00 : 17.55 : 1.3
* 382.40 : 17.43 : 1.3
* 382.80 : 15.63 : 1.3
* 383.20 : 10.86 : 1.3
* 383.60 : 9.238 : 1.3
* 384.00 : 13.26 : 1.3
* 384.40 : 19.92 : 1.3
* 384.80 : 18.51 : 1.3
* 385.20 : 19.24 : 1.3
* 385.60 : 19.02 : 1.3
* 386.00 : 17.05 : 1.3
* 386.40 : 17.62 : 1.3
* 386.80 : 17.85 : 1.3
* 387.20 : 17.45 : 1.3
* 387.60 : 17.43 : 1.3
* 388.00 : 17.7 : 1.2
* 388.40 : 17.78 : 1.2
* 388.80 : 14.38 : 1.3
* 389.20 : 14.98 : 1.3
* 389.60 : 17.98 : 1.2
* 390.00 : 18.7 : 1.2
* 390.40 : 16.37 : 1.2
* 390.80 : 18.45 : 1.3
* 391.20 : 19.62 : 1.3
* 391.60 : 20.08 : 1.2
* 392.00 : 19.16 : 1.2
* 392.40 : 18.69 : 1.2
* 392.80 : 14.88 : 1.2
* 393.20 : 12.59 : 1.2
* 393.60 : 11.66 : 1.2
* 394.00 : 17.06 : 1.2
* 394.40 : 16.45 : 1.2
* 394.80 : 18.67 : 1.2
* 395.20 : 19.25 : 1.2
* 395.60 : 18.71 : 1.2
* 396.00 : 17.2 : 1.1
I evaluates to 0.564 nm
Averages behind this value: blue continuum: 19.3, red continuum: 16.8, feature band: 16.1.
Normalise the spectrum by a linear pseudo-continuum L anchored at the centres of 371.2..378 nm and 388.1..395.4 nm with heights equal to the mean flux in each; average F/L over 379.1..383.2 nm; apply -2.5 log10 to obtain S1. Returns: 0.09 mag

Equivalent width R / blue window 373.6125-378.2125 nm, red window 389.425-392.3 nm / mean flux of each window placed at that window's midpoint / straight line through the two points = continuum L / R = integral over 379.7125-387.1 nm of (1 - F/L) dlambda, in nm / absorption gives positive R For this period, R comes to 0.314 nm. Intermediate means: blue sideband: 15.5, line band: 16.3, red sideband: 18.6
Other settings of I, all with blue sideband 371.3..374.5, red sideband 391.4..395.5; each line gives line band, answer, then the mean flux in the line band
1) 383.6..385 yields 0.14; 16.1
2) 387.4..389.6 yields 0.11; 16.6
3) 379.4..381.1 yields 0.34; 14.7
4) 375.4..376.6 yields 0.17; 16.3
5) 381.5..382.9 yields 0.09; 17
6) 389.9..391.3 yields -0.08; 18.2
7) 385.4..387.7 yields -0.01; 17.8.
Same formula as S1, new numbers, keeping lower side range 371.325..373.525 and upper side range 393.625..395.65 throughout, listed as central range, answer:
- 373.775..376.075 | 0.32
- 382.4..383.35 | 0.34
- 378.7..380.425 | 0.34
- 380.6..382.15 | 0.14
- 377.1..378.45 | 0.18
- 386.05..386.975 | 0.07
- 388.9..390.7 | 0.08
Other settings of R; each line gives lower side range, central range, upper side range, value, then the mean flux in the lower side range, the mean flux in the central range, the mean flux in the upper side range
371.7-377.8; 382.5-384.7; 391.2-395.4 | 0.378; 17.2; 14.2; 17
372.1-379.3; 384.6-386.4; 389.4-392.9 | -0.029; 17.7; 18.4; 18.3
